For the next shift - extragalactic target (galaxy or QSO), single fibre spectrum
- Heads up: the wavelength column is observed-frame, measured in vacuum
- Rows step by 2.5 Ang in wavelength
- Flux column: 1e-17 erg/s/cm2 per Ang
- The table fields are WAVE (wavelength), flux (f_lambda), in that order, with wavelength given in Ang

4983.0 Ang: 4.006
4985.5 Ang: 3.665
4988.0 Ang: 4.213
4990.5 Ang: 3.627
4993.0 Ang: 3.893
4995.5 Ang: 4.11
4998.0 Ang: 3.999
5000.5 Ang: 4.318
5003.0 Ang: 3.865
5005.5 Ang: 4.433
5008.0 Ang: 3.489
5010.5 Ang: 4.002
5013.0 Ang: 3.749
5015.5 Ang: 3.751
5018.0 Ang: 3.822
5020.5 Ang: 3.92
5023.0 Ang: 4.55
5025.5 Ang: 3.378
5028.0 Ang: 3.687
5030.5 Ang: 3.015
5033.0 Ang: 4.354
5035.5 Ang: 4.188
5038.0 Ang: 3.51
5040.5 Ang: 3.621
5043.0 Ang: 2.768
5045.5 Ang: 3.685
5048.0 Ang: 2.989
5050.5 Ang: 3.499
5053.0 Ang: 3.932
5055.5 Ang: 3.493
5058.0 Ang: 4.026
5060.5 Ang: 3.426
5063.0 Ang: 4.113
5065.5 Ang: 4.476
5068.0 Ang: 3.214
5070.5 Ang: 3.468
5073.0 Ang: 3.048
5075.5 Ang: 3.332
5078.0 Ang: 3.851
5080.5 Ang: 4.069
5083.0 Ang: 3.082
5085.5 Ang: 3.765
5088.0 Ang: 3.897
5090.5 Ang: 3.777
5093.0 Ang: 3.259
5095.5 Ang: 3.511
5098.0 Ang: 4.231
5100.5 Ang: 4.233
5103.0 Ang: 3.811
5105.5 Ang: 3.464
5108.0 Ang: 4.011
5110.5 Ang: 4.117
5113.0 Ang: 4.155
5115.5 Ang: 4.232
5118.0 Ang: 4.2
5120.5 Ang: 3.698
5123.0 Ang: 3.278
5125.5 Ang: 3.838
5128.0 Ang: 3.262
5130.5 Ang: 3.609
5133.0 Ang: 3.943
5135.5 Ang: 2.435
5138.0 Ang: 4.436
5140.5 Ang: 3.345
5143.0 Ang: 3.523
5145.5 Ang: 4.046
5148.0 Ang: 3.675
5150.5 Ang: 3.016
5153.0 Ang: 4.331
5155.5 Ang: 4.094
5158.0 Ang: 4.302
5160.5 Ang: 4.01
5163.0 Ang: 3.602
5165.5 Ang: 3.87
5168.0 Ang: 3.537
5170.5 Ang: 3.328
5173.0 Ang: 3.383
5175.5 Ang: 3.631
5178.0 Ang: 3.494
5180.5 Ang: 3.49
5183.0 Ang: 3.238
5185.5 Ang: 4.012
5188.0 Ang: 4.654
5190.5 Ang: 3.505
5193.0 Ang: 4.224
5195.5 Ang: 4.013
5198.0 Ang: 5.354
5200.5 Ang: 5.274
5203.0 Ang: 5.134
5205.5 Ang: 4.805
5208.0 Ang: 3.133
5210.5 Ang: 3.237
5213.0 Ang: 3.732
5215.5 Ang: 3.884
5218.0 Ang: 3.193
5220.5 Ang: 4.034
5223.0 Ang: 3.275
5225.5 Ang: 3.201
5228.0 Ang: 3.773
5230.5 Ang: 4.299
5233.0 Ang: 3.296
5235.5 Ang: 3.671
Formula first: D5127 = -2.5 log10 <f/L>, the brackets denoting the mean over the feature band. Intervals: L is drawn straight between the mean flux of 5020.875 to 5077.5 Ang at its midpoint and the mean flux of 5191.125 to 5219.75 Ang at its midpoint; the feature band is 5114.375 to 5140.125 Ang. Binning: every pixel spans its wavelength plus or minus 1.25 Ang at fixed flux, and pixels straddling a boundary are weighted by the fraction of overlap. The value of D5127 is 0.06 mag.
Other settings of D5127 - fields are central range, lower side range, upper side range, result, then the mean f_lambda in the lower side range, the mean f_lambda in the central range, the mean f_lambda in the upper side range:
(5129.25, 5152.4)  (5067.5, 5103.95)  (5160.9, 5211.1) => 0.069 mag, 3.64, 3.58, 3.96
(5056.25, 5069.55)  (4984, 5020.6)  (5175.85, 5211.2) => 0.043 mag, 3.92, 3.83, 4.11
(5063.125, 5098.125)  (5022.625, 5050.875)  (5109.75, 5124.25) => 0.040 mag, 3.58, 3.64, 3.94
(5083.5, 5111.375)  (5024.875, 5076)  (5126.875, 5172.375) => -0.049 mag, 3.59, 3.8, 3.68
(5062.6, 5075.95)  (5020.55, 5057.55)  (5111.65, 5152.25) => 0.017 mag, 3.64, 3.59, 3.68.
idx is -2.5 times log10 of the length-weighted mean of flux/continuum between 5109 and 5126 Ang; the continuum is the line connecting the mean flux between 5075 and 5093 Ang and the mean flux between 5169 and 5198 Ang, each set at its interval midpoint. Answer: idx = -0.06 mag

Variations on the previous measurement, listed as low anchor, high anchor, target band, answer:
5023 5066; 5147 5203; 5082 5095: 0.06 mag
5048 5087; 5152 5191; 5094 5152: -0.01 mag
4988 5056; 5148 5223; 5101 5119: -0.05 mag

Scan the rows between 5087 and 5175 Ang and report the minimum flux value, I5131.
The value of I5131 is 2.435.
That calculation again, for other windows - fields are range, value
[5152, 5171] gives 3.328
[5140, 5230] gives 3.016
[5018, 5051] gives 2.768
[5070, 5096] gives 3.048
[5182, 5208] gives 3.133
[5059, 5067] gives 3.426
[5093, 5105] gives 3.259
